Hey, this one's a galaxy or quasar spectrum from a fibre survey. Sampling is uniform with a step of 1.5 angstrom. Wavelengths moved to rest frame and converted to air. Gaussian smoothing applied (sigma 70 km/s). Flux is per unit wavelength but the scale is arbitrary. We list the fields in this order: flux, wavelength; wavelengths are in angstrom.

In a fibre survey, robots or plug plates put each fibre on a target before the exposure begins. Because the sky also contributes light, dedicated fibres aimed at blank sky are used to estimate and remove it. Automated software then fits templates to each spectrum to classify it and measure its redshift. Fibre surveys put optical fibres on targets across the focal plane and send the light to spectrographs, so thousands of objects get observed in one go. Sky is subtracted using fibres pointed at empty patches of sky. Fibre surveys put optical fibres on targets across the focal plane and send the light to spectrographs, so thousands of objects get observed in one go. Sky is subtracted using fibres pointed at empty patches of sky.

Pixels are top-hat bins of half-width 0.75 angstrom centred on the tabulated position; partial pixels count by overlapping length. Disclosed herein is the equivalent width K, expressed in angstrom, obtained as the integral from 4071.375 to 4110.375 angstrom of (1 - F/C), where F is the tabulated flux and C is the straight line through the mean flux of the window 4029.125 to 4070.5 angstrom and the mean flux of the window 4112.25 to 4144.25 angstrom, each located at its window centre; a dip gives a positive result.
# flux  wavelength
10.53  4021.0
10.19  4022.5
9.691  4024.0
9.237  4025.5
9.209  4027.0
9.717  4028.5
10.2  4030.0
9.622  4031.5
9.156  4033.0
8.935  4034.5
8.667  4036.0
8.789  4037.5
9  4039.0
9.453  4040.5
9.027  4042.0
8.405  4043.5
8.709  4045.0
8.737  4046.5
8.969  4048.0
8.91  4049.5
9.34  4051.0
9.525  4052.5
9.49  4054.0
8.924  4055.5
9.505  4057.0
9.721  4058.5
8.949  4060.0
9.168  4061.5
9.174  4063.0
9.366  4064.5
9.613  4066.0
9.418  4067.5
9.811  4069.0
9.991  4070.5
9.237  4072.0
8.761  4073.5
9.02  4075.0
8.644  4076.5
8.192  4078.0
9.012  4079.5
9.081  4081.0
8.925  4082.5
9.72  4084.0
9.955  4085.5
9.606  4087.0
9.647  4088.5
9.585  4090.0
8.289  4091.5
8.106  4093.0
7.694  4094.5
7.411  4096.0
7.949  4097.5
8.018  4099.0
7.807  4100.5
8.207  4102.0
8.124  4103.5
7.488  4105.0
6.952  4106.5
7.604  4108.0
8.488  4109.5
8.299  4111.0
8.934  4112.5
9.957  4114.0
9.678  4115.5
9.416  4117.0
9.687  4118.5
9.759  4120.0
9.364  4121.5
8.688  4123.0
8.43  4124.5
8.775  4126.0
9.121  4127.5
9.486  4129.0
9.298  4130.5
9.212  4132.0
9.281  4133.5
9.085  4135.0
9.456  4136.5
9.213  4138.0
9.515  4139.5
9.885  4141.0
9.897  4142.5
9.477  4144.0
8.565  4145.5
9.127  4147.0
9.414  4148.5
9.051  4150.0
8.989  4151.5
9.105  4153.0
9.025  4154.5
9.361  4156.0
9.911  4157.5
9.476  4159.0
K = 3.24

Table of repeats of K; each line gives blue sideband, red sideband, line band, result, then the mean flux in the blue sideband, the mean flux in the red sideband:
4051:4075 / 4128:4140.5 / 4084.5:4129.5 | 3.16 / 9.36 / 9.33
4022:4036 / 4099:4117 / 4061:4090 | -1.54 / 9.49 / 8.35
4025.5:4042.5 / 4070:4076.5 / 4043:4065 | 0.17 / 9.25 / 9.15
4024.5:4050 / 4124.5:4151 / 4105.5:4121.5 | 0.60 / 9.11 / 9.26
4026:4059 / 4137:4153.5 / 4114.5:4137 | 0.05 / 9.18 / 9.3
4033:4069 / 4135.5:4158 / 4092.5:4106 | 2.03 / 9.14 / 9.32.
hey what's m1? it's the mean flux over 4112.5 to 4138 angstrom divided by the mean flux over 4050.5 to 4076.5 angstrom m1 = 0.99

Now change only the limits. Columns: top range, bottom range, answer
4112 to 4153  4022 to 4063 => 1.01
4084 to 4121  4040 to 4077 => 0.94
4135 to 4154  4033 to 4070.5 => 1.01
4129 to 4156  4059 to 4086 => 1.01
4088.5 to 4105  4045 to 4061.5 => 0.89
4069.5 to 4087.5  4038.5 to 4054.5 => 1.02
